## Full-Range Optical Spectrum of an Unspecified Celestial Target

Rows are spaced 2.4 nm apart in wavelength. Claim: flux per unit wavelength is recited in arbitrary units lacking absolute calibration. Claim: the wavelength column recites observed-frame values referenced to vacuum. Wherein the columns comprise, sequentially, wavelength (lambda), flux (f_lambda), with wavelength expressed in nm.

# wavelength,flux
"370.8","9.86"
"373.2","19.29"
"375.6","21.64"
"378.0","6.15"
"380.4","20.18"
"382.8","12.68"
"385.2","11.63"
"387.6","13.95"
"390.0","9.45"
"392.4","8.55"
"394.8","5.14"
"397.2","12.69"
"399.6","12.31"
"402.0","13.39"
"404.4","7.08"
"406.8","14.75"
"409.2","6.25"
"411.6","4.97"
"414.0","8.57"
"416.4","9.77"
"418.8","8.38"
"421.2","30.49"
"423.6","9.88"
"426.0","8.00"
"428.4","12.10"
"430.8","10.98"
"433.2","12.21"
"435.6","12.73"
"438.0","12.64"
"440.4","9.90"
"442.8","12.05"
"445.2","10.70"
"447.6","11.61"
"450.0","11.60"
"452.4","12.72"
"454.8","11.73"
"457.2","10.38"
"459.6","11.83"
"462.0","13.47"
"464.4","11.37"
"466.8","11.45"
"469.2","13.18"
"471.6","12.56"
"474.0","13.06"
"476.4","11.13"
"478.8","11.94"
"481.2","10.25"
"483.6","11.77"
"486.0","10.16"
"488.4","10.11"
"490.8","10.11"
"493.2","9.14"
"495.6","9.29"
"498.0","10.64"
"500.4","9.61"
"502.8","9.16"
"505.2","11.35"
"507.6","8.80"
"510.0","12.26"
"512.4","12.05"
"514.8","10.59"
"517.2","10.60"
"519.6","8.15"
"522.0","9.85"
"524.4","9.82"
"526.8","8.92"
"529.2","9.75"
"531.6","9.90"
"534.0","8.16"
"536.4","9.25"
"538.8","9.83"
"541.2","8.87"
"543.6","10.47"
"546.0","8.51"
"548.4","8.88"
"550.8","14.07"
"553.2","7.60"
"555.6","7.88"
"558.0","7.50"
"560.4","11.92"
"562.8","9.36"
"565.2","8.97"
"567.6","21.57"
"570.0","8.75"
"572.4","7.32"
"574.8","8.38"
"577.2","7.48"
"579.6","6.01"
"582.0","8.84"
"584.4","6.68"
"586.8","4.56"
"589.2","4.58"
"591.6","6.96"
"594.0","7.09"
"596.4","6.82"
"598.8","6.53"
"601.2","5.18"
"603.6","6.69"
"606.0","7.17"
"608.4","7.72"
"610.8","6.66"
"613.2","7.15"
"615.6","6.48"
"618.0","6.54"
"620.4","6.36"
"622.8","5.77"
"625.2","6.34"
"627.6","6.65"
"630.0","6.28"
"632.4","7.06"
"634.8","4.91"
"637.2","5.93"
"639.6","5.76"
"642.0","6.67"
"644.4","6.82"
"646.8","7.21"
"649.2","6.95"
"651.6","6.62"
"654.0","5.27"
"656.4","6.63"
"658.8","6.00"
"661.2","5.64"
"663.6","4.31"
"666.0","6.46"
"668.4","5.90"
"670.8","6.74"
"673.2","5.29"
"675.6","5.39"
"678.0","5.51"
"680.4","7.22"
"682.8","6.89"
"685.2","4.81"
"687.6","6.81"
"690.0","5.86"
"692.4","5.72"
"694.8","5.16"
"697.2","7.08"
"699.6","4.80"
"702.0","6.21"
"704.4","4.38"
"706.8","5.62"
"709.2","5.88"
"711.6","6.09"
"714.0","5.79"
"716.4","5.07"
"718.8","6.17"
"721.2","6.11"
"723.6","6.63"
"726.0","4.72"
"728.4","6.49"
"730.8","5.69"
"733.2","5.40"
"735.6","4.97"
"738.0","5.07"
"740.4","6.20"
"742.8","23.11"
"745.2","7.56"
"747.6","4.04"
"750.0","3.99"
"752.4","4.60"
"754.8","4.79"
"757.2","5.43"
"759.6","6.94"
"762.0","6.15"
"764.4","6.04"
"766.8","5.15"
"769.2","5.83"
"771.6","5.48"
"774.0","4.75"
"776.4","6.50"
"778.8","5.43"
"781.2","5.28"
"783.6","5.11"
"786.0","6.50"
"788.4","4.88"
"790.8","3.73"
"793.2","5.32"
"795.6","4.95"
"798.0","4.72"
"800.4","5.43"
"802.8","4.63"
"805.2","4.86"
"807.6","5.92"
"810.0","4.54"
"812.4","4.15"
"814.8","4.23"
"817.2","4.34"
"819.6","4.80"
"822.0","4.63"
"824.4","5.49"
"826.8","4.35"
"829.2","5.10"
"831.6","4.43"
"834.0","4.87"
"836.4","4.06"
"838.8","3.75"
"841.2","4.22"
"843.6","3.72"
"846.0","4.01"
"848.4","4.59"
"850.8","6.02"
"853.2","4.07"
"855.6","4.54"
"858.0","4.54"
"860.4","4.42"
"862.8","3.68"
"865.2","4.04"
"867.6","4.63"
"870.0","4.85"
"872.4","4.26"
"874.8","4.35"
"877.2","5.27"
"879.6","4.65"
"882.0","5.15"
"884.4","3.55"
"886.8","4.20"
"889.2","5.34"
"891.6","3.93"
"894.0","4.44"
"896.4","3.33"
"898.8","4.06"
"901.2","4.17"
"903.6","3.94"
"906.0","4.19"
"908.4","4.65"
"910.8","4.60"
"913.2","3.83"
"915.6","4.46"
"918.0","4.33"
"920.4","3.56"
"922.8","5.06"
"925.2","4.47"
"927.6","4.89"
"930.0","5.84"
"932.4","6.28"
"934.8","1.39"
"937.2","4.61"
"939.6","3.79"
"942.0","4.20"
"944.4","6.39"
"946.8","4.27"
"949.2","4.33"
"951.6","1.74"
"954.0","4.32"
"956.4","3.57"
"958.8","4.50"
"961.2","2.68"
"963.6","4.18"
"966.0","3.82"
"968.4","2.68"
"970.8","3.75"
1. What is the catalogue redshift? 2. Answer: 0.132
